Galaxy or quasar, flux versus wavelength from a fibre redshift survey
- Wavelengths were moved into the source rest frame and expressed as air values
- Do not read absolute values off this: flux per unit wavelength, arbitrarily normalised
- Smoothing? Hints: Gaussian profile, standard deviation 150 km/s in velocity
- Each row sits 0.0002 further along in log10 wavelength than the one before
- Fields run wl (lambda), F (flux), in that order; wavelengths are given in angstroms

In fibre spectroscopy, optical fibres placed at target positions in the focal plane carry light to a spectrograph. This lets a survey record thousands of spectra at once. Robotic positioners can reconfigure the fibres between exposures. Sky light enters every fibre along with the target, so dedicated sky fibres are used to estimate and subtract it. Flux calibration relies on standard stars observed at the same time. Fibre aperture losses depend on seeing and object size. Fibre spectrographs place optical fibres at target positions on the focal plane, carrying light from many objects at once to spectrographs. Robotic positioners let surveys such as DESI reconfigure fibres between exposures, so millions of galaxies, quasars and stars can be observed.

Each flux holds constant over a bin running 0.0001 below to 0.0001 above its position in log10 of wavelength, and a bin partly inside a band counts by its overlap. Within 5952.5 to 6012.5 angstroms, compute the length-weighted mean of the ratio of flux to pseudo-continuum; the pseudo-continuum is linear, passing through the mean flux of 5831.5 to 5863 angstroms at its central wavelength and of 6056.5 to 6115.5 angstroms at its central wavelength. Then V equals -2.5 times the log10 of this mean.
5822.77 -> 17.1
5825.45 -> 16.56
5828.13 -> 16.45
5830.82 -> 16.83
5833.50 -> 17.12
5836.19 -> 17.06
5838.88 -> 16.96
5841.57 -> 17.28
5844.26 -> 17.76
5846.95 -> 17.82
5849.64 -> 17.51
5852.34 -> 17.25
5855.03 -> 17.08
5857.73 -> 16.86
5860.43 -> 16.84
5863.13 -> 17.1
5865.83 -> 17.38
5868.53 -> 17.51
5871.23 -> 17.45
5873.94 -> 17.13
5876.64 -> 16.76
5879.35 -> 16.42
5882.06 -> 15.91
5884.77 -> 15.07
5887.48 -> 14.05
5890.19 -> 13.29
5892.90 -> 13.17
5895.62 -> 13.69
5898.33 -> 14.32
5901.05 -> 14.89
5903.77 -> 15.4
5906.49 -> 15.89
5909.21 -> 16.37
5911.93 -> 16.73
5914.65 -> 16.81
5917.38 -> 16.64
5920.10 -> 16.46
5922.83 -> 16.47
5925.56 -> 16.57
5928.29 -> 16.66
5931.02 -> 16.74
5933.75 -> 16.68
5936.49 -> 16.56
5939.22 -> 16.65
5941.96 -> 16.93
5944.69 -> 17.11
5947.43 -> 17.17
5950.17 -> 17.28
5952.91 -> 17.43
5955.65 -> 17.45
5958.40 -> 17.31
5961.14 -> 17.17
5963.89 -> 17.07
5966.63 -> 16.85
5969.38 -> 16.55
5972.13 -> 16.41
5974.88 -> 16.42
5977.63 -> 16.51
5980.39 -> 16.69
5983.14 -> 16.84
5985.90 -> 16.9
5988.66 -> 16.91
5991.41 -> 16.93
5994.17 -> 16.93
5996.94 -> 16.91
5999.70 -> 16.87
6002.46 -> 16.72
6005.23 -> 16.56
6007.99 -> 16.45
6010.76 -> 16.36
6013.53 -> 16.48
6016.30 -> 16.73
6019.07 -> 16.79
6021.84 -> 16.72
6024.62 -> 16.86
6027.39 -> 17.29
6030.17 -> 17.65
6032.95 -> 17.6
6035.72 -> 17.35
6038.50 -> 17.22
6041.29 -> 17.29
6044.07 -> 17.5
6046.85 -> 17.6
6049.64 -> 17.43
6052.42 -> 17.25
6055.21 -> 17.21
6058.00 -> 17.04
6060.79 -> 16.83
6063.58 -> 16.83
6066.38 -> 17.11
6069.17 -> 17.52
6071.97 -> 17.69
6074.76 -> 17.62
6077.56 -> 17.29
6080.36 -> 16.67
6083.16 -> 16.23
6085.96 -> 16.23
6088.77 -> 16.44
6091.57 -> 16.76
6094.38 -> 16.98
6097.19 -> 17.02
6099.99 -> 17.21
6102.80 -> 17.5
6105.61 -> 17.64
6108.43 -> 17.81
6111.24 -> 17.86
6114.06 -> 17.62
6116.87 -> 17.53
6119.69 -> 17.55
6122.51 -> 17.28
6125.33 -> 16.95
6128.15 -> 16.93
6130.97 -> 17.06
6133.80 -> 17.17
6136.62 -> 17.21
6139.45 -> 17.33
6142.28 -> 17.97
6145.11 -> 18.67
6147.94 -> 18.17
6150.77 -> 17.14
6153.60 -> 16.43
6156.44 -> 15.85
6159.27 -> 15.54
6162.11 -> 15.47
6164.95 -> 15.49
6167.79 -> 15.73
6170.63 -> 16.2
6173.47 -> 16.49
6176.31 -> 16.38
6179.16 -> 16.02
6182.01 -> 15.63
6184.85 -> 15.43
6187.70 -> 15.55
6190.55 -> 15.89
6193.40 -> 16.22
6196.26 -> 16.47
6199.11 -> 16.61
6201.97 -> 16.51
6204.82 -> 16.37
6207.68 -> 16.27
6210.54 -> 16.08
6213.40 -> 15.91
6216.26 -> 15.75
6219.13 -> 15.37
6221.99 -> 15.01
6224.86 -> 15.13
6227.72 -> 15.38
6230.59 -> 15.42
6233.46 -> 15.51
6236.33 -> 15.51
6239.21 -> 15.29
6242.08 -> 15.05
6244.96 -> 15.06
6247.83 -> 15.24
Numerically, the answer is 0.02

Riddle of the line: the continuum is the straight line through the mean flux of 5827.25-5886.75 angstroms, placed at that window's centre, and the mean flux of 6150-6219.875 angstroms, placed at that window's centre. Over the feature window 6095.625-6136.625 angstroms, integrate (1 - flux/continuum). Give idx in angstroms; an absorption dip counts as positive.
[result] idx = -2.88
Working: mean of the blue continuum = 17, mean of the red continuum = 16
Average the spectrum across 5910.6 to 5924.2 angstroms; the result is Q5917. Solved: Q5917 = 16.6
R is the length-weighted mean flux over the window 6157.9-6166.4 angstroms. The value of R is 15.5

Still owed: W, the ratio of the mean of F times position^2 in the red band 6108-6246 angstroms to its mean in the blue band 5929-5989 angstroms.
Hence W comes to 1.0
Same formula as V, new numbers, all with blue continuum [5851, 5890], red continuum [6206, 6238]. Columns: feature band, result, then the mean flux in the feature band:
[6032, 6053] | -0.09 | 17.4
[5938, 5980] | -0.04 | 16.9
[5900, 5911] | 0.05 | 15.7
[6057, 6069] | -0.07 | 17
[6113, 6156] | -0.10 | 17.4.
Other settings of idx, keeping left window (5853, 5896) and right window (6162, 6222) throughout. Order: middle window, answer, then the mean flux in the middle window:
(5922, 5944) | -0.87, 16.7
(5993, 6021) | -1.15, 16.7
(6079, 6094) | -0.46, 16.5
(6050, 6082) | -2.36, 17.2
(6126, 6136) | -0.67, 17.1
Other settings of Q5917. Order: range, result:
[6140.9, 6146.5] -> 18.3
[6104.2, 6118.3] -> 17.7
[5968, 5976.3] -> 16.5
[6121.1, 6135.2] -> 17.1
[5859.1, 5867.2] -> 17.1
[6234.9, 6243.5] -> 15.3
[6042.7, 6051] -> 17.5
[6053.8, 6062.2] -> 17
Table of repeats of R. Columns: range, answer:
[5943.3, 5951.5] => 17.2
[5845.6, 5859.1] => 17.3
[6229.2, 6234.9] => 15.5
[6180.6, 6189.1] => 15.5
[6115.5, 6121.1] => 17.5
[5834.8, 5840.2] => 17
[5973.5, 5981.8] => 16.5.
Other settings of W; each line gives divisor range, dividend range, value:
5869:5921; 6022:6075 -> 1.16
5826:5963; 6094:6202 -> 1.11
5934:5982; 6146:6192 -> 1.02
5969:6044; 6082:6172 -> 1.05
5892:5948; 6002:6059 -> 1.10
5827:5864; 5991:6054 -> 1.05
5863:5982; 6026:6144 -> 1.11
